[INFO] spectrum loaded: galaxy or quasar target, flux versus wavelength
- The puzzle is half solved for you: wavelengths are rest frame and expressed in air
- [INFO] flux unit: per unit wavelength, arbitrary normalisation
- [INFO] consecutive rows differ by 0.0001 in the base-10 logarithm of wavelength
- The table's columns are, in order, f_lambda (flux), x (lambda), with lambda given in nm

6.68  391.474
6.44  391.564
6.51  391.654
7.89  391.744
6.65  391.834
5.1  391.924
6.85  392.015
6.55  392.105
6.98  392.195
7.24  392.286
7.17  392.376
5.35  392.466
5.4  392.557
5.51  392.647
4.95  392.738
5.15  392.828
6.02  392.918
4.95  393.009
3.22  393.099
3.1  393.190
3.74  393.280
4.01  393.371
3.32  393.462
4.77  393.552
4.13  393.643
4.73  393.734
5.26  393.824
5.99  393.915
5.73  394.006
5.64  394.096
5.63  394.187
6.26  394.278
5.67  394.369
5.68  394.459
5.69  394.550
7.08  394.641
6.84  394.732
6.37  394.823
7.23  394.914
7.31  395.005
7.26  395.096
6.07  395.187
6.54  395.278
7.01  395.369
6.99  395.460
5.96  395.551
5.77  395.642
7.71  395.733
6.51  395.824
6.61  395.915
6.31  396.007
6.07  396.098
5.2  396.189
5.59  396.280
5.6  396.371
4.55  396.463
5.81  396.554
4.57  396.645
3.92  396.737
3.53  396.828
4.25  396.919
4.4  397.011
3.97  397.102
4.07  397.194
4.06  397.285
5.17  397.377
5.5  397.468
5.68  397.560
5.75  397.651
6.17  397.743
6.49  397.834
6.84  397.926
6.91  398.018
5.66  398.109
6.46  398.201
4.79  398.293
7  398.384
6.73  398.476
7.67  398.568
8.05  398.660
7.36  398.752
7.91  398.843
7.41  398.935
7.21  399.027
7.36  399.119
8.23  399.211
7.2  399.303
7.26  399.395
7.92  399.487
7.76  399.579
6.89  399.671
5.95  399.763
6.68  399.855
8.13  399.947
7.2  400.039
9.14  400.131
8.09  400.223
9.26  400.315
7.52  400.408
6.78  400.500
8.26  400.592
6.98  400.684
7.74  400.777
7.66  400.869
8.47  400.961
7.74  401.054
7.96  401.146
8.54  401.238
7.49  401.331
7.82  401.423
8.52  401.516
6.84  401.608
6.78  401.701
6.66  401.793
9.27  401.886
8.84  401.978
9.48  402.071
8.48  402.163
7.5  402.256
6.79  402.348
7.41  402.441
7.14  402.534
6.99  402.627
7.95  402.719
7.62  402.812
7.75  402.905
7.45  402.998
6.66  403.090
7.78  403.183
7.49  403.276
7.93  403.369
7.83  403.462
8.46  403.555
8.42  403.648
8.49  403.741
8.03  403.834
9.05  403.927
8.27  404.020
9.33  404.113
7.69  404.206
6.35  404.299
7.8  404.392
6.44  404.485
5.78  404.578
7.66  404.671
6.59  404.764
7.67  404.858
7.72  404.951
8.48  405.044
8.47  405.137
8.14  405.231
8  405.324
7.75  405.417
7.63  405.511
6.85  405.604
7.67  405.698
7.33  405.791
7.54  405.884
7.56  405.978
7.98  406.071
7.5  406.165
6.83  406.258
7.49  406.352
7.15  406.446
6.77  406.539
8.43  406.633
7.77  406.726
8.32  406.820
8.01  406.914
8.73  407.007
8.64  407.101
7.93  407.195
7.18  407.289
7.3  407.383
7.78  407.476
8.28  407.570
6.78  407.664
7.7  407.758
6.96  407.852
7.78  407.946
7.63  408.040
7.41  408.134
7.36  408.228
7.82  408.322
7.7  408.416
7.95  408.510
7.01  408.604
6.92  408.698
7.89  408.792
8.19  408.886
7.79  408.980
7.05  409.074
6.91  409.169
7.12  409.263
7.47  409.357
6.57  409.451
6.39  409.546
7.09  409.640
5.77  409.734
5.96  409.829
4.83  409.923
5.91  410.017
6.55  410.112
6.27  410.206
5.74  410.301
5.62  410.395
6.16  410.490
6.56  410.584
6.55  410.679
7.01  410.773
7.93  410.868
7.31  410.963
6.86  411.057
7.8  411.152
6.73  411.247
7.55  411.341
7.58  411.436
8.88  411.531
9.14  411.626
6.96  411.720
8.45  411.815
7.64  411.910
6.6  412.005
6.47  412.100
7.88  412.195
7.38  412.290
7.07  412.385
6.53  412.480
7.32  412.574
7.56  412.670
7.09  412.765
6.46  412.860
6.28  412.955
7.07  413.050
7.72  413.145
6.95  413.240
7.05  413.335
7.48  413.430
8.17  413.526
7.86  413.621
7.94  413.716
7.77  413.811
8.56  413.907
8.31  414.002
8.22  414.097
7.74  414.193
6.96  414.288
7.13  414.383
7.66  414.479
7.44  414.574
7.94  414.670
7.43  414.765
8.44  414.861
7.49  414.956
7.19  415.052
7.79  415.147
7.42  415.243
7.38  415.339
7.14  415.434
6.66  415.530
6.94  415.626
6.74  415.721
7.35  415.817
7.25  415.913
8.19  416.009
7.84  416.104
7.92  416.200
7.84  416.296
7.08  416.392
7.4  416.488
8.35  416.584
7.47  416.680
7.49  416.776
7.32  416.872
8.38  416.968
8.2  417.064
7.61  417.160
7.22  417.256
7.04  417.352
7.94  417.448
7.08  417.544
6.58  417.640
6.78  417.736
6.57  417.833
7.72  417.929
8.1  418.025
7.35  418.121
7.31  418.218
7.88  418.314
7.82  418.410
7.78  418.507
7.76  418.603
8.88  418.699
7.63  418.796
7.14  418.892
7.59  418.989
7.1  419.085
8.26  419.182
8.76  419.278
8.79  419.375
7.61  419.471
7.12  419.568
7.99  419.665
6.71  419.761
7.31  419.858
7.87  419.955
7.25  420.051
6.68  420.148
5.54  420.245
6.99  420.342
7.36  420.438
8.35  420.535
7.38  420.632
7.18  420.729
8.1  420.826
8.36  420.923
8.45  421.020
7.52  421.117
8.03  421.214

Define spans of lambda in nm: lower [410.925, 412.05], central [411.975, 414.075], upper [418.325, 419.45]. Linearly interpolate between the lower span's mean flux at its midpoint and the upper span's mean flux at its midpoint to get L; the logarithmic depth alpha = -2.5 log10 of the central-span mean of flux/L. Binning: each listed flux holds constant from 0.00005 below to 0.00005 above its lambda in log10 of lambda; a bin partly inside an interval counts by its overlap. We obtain 0.05 mag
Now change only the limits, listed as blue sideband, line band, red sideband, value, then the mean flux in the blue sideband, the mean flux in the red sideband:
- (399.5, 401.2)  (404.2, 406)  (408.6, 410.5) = -0.05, 7.69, 6.63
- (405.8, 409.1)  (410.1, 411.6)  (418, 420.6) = 0.09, 7.63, 7.58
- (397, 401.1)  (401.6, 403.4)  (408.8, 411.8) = -0.11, 6.9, 6.94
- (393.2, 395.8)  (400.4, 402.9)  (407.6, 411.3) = -0.21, 5.84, 6.96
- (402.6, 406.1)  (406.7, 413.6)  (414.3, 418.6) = 0.05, 7.7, 7.49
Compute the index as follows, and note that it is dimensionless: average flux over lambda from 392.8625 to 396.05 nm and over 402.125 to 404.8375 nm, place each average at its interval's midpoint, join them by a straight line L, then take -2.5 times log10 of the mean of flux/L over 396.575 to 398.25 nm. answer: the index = 0.22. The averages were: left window 5.74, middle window 5.2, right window 7.62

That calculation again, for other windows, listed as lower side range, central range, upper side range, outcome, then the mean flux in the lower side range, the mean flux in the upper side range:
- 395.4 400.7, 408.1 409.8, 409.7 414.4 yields -0.036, 6.43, 7.15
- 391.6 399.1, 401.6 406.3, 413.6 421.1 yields -0.180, 5.85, 7.58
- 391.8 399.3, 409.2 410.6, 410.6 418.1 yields 0.132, 5.86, 7.46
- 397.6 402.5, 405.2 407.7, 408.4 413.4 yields -0.069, 7.45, 7.04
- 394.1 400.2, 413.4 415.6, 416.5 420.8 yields -0.052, 6.32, 7.53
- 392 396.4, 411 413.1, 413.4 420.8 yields -0.024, 5.81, 7.56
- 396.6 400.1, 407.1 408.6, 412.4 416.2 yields -0.091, 6.28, 7.45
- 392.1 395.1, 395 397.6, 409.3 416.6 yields 0.042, 5.55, 7.24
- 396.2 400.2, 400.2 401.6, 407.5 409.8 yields -0.206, 6.26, 7.31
